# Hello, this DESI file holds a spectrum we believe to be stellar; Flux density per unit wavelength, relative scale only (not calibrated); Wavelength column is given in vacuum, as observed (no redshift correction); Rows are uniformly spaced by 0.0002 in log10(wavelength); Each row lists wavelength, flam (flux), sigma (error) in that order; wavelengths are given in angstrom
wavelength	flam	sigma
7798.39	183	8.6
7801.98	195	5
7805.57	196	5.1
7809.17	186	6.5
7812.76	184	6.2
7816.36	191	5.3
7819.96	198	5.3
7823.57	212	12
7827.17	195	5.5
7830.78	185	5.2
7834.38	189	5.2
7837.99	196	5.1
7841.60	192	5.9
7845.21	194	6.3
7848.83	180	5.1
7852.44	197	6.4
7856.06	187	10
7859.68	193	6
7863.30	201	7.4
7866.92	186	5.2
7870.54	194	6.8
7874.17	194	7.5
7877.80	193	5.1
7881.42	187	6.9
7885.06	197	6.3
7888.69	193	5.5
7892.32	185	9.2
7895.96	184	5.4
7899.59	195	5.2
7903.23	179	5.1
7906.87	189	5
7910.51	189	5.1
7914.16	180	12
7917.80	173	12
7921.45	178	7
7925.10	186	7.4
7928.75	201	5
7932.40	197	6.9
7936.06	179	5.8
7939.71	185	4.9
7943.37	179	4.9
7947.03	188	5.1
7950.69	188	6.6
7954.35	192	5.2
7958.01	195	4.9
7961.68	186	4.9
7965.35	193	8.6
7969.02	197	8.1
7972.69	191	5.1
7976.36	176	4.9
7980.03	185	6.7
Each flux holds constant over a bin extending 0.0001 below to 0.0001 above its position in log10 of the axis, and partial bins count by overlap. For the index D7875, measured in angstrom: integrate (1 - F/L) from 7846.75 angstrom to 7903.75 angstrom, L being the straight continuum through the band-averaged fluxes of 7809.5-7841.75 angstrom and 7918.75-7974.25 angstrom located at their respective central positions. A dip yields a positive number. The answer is 0.3 angstrom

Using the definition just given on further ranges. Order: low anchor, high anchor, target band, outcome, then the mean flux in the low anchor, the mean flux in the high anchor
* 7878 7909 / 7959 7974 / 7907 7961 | 1.15 angstrom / 189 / 192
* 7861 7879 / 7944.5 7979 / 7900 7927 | 1.24 angstrom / 194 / 189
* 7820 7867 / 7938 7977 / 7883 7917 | 0.63 angstrom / 193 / 189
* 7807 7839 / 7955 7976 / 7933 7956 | 0.69 angstrom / 193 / 191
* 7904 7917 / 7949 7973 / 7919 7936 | -0.16 angstrom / 184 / 192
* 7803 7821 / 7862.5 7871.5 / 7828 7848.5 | 0.14 angstrom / 191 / 193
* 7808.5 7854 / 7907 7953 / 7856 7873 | -0.25 angstrom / 192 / 185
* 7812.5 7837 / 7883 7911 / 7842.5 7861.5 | 0.18 angstrom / 194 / 189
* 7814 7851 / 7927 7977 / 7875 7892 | -0.04 angstrom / 193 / 189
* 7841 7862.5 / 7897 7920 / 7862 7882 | -0.44 angstrom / 191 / 184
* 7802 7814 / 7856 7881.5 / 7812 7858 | -0.34 angstrom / 190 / 193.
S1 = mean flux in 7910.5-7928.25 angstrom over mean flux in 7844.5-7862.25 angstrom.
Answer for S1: 0.96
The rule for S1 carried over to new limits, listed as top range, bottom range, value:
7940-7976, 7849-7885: 0.98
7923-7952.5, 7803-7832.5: 0.97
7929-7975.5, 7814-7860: 0.98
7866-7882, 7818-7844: 0.98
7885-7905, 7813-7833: 0.96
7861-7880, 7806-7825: 1.00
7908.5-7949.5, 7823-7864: 0.96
